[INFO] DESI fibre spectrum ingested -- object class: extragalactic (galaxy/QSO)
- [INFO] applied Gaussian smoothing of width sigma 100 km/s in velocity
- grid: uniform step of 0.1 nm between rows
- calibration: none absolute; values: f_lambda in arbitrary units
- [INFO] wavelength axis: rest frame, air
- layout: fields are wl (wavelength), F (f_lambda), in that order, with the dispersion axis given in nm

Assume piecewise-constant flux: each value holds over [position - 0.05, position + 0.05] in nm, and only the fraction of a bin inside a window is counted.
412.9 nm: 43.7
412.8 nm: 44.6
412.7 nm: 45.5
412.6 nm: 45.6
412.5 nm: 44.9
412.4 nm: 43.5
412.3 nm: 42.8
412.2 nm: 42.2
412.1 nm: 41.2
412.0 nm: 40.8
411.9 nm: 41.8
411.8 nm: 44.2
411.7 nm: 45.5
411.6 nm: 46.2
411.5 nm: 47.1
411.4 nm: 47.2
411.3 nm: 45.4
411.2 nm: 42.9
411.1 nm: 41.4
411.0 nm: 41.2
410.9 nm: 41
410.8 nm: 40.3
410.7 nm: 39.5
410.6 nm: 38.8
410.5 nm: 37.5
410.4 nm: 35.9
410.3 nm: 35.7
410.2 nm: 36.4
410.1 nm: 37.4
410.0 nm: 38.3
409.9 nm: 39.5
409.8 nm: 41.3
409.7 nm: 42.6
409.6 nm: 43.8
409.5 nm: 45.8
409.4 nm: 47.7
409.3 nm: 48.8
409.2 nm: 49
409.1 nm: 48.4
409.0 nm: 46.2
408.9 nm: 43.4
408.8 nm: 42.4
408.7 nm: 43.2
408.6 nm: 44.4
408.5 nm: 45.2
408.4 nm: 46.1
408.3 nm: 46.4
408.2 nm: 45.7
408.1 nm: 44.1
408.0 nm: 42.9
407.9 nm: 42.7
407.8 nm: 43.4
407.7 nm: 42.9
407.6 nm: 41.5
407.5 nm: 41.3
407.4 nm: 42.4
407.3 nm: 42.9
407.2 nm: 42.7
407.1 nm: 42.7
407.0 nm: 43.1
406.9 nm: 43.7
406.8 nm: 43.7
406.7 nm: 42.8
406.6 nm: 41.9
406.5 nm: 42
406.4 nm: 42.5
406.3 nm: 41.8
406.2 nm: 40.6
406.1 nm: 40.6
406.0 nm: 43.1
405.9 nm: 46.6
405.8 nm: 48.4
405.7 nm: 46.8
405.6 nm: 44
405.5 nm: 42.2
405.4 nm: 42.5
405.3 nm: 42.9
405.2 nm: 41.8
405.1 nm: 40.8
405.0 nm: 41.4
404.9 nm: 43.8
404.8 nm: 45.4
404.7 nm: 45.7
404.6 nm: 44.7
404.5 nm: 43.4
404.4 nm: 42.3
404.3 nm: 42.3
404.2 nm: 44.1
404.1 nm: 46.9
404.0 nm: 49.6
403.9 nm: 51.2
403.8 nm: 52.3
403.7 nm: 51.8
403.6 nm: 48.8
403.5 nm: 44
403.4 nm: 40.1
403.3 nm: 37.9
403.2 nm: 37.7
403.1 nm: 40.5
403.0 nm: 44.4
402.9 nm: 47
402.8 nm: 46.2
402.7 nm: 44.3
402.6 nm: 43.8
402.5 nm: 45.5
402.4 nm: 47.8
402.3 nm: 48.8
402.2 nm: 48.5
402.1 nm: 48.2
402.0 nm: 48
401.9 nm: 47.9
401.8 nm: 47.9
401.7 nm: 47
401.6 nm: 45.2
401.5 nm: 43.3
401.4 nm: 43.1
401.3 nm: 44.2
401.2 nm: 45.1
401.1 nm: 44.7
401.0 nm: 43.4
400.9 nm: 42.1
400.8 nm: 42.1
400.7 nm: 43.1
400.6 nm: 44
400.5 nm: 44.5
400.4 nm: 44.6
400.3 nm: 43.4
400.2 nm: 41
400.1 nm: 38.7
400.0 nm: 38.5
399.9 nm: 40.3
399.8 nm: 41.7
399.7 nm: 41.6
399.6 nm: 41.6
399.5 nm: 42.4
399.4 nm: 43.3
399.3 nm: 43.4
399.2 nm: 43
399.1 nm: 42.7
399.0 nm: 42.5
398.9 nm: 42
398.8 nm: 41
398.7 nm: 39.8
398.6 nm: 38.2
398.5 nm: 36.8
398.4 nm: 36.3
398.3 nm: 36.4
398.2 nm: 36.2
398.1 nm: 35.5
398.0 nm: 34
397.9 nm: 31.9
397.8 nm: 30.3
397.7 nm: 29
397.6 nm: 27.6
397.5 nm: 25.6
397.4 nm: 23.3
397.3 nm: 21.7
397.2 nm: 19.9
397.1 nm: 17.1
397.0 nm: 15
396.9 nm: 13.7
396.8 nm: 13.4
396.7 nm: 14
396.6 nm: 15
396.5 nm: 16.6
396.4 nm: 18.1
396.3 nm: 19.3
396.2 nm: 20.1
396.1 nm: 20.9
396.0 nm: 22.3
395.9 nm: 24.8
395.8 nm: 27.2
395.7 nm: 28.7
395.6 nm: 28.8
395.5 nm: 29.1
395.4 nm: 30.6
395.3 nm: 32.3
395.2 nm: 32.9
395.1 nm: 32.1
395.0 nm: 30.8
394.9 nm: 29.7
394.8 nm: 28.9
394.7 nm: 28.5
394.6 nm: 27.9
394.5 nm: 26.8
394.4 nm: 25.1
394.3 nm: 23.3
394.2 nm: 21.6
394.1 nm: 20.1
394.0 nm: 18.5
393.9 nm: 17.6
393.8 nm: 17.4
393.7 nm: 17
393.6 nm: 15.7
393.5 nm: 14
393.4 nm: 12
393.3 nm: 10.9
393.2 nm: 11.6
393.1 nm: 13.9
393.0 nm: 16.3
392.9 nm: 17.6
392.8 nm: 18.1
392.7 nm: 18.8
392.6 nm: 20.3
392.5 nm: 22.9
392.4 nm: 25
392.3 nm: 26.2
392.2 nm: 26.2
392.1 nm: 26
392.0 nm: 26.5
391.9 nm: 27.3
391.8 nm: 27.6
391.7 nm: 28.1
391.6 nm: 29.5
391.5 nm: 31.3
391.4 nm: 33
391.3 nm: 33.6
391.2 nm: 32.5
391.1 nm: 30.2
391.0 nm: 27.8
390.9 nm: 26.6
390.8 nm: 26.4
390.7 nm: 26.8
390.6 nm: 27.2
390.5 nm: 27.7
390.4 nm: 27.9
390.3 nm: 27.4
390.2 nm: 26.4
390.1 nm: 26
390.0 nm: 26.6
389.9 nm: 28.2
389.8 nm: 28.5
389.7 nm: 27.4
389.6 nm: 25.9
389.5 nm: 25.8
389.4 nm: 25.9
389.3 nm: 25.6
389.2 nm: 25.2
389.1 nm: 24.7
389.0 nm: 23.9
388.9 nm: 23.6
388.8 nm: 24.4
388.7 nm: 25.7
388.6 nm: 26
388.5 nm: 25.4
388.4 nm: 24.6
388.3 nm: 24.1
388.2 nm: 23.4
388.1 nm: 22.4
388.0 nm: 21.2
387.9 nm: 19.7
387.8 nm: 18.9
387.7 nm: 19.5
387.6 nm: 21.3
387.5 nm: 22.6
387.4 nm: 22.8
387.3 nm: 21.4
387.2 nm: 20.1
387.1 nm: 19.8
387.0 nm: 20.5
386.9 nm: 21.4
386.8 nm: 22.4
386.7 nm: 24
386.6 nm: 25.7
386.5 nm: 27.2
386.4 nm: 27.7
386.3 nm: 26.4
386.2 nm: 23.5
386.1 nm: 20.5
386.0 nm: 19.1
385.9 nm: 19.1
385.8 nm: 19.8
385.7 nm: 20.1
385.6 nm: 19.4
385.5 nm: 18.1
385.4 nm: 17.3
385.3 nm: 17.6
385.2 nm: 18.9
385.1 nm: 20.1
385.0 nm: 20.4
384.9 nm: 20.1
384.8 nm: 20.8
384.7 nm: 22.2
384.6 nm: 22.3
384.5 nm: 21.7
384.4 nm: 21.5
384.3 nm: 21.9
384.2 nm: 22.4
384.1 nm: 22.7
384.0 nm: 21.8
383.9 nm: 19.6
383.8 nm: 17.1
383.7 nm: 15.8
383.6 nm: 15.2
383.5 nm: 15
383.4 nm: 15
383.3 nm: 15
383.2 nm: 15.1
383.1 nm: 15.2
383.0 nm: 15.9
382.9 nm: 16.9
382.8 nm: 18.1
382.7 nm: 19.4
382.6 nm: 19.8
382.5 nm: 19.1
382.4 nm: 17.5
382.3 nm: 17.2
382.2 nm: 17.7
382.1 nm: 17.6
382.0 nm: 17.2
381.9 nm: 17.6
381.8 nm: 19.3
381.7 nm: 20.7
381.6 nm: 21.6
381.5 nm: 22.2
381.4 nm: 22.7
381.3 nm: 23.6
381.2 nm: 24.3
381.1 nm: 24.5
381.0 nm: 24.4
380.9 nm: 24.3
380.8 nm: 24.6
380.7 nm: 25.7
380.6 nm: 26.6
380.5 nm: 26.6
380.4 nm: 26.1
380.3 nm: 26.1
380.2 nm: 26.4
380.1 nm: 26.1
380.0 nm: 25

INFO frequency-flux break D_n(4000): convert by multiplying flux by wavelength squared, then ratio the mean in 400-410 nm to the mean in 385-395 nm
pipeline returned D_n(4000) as 2.04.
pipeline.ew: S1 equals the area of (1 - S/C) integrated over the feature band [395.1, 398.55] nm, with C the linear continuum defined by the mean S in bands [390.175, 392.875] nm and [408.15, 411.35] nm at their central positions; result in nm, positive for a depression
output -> 0.651 nm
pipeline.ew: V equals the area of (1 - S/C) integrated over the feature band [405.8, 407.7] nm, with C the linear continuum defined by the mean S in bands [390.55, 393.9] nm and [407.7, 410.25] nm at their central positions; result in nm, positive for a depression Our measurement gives -0.08 nm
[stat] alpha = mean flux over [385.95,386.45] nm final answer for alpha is 23.4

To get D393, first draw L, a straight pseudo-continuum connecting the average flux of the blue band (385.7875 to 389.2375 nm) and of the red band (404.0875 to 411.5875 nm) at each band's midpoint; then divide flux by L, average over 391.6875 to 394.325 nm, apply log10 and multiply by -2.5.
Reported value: 0.38 mag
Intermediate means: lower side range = 22.8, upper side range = 43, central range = 19.9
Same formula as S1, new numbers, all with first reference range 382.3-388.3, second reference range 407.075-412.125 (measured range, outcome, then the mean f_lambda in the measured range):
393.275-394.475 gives 0.431 nm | 18.1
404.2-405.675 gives -0.180 nm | 43.2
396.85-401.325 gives -0.465 nm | 36.7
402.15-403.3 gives -0.260 nm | 44.6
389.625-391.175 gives -0.158 nm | 27.5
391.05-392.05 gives -0.153 nm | 30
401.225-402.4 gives -0.363 nm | 46.6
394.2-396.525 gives 0.252 nm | 26.3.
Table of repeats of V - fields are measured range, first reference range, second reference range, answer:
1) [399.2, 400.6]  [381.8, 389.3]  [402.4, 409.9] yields -0.191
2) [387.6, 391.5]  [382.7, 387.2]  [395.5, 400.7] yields -0.283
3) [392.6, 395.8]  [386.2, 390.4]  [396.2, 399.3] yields 0.539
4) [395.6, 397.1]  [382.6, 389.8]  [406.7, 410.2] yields 0.569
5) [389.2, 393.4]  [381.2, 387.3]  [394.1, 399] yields -0.205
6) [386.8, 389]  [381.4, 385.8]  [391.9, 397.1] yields -0.255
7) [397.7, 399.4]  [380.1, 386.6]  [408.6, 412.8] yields -0.258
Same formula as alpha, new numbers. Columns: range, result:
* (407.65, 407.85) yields 43.1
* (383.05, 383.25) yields 15.1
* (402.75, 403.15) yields 44.5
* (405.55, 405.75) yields 45.4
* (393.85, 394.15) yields 18.7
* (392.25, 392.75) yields 22.6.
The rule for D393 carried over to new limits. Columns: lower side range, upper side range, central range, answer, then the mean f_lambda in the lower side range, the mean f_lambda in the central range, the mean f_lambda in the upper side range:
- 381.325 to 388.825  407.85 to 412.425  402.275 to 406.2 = -0.19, 20.4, 44.6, 42.9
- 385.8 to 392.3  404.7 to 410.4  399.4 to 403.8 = -0.18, 25.2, 44.1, 43.2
